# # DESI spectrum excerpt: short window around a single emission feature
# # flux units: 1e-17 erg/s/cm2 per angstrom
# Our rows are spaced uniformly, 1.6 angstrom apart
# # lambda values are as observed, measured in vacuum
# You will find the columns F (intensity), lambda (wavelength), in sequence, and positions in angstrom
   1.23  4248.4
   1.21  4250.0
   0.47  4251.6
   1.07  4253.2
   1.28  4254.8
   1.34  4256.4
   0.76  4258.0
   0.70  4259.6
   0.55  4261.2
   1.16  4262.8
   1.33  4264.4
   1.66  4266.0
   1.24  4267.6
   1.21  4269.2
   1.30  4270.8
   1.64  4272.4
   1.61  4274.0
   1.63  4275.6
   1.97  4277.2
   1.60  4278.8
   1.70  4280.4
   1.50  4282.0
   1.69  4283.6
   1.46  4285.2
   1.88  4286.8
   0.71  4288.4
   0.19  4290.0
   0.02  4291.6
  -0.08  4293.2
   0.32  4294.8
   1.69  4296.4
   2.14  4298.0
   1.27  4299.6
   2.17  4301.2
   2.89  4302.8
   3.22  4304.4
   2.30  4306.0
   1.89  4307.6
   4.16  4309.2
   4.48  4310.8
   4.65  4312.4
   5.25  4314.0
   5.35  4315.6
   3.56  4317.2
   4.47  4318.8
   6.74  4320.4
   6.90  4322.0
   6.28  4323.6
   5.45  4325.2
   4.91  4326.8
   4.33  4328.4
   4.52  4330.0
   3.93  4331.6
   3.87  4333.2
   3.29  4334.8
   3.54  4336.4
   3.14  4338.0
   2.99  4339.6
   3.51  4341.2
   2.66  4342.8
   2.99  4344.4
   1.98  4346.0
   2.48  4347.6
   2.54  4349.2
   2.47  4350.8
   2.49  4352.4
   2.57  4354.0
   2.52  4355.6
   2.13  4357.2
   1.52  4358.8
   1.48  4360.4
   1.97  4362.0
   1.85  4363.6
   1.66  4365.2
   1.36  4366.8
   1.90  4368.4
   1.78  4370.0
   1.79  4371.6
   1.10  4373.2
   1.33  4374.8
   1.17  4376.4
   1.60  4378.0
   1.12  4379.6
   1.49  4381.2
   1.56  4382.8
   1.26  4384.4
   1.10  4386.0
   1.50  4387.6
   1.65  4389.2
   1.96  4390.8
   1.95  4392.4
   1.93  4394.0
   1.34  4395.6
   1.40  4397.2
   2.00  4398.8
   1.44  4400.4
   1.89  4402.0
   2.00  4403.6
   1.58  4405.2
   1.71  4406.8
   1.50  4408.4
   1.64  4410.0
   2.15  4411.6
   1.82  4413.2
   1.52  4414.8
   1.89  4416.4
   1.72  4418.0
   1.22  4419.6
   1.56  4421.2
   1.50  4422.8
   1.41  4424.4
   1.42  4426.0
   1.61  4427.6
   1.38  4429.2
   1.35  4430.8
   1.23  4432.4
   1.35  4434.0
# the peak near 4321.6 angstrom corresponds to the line Ly-alpha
